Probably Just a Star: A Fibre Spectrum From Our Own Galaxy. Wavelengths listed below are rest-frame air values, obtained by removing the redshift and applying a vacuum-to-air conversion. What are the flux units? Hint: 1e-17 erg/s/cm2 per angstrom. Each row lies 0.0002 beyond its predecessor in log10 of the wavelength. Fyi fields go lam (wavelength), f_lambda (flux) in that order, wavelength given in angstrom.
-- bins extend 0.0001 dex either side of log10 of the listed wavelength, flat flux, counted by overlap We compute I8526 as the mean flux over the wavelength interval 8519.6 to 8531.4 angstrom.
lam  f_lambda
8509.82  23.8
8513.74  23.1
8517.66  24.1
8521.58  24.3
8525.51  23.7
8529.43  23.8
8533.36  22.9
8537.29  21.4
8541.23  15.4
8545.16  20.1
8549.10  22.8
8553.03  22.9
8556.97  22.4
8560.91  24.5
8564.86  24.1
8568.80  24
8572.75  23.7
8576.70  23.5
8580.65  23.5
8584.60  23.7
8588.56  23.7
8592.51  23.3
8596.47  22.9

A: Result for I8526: 23.9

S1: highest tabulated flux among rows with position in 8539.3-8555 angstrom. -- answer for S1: 22.9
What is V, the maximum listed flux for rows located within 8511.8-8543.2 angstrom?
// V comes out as 24.3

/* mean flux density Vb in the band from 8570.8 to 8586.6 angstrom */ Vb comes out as 23.6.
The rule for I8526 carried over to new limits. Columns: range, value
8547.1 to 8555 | 22.9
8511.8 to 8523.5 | 23.8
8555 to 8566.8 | 23.7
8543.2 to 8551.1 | 21.5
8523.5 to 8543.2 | 21.4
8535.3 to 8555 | 20.5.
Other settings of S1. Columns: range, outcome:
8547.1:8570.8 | 24.5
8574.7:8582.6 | 23.5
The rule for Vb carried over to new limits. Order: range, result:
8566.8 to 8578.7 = 23.7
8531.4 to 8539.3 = 22.1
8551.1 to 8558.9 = 22.6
